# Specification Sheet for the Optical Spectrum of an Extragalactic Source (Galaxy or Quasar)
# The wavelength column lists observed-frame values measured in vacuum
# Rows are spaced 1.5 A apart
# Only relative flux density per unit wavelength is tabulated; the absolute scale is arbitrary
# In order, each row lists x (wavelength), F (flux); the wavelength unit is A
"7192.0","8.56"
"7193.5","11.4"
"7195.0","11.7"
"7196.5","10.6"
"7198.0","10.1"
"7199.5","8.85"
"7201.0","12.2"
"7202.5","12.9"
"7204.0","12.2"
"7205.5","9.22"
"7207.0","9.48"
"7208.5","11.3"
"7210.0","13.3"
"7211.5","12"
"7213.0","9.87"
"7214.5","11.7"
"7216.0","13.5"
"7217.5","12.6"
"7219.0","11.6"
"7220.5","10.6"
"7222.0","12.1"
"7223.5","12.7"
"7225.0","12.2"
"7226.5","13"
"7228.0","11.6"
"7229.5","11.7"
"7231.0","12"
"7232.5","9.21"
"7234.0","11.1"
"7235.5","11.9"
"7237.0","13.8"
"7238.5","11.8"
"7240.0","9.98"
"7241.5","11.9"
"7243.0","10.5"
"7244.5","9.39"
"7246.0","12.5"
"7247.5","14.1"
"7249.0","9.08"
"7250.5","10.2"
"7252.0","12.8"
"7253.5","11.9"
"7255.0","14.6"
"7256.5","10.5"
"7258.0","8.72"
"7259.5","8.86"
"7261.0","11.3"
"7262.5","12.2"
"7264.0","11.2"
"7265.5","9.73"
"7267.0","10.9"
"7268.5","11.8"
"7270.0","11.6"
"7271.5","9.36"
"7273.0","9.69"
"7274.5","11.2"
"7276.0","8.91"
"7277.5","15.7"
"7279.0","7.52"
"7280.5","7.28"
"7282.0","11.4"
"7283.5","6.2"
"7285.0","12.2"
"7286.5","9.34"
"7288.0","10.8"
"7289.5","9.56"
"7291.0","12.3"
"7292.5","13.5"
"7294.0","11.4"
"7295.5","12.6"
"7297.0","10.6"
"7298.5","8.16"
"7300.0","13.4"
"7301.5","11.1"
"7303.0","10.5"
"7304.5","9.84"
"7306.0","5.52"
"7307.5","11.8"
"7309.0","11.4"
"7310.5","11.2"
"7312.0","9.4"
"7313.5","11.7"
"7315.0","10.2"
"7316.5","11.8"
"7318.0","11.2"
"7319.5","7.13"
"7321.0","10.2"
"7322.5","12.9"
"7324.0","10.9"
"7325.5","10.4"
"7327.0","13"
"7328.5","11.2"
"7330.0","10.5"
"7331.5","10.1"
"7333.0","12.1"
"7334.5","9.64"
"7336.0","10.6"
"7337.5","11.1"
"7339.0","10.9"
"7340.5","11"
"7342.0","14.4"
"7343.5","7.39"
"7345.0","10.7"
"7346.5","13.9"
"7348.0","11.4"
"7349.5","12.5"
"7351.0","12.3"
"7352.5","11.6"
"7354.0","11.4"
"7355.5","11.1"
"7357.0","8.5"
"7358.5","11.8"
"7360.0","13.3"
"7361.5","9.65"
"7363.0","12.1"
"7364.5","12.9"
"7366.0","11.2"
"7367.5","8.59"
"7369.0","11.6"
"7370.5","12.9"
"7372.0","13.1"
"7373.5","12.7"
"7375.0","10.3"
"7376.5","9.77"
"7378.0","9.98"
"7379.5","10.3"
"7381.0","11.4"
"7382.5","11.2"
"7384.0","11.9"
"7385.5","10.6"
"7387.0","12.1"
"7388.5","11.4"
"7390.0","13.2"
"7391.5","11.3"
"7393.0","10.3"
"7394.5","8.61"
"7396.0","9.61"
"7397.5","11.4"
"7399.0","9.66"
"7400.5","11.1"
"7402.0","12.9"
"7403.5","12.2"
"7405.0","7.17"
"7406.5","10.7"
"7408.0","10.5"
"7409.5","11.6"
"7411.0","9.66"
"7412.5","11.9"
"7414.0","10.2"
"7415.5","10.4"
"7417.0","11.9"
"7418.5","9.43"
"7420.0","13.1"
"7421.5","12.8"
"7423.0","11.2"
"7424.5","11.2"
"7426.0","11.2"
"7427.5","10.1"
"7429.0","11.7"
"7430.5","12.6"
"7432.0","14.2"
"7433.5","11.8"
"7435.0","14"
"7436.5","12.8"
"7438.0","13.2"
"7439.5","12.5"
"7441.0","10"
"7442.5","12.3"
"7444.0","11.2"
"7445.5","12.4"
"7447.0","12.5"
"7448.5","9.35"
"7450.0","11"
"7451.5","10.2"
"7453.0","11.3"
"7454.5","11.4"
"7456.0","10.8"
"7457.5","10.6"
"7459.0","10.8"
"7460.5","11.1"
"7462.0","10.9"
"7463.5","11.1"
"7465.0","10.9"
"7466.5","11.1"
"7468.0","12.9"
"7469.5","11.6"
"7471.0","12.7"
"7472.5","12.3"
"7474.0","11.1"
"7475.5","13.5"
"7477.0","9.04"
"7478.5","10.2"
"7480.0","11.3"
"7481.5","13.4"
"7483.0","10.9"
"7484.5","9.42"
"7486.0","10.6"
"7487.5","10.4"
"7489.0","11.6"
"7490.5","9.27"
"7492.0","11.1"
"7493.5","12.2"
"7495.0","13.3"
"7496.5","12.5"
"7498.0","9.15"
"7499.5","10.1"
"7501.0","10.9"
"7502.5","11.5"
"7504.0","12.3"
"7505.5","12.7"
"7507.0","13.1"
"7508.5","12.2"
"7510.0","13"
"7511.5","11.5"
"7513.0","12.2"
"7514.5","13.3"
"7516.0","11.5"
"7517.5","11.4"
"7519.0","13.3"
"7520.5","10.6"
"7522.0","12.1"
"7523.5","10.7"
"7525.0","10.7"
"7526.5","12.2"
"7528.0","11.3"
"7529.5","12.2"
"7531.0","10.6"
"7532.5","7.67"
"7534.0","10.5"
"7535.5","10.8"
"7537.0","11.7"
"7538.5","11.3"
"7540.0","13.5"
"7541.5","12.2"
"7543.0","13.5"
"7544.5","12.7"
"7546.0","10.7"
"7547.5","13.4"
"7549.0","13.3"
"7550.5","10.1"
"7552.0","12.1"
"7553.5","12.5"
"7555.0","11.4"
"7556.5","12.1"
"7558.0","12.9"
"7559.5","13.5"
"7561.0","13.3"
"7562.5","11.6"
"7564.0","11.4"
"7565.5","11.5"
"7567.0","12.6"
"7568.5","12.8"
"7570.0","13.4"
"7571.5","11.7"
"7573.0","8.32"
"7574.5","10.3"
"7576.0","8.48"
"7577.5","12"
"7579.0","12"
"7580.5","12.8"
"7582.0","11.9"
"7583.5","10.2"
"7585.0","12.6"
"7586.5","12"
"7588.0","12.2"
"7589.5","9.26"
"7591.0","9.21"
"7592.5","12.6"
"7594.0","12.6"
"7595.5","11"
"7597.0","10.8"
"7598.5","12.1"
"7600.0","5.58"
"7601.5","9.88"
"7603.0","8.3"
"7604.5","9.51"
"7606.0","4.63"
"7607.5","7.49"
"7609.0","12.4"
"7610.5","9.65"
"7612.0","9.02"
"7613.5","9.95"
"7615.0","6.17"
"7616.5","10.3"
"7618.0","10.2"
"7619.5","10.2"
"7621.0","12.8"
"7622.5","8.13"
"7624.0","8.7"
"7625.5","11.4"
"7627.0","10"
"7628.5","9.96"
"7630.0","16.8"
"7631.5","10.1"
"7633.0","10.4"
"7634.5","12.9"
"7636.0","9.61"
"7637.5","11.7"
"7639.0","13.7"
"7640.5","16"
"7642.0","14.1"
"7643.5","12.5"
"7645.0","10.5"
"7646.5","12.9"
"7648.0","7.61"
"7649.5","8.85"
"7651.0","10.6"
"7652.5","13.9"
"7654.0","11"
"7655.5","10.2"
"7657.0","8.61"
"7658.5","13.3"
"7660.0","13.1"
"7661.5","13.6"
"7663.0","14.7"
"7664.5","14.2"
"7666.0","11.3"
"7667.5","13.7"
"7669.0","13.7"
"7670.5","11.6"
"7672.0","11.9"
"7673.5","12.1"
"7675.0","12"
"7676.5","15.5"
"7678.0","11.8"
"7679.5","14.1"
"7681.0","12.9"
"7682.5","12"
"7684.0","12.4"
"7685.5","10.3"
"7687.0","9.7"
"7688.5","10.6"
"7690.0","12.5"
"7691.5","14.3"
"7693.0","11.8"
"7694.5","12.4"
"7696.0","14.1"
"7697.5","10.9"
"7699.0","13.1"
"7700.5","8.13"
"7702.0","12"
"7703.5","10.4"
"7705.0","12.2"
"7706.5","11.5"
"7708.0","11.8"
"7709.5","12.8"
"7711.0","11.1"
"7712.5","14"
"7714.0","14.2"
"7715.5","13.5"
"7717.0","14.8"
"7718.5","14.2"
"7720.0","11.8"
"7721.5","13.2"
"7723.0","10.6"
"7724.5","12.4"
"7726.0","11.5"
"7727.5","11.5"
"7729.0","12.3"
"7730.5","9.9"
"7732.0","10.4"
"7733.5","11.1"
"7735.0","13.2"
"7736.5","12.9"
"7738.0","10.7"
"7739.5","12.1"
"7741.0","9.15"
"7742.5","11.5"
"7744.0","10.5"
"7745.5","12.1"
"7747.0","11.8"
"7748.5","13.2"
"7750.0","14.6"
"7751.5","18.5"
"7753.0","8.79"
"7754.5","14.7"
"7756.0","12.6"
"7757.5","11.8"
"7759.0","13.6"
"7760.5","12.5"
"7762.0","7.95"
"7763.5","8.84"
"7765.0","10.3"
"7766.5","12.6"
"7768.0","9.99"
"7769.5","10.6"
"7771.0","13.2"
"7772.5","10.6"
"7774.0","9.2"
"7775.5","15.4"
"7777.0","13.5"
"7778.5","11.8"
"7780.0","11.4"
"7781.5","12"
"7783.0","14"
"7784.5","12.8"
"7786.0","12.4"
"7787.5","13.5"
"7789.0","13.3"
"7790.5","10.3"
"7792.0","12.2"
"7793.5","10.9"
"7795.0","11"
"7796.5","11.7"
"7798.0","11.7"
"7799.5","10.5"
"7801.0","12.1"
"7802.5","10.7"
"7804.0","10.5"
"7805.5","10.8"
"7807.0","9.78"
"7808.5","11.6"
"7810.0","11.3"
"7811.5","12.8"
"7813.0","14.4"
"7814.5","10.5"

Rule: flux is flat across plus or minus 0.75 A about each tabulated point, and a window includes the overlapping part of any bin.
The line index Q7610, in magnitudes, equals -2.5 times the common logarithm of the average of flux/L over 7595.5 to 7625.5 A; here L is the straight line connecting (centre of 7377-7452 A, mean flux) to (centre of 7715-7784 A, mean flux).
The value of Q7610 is 0.24 mag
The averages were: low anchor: 11.3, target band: 9.35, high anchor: 12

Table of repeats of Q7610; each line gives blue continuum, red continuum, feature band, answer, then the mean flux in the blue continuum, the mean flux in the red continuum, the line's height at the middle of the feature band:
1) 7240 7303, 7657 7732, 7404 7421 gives 0.07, 10.9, 12.3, 11.4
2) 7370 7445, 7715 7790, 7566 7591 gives 0.03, 11.3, 12.1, 11.7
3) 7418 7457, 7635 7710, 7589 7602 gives 0.16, 11.7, 12.1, 12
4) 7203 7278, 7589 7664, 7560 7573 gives -0.11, 11.4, 10.8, 10.9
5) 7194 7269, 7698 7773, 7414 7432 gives 0.01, 11.4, 11.9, 11.6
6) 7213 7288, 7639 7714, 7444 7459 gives 0.05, 11.1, 12.2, 11.6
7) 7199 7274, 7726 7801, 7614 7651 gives 0.07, 11.4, 11.9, 11.7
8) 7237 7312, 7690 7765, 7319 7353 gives -0.02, 10.8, 12.1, 11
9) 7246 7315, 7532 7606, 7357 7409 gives -0.01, 10.7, 11.3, 11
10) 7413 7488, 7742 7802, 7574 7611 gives 0.13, 11.5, 12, 11.7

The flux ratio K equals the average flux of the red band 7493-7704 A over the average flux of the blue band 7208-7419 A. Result 1.0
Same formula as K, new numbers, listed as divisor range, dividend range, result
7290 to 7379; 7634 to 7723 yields 1.11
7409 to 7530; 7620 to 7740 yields 1.04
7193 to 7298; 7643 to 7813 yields 1.07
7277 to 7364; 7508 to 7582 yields 1.08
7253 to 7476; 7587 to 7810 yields 1.04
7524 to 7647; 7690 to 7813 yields 1.07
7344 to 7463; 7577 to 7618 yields 0.90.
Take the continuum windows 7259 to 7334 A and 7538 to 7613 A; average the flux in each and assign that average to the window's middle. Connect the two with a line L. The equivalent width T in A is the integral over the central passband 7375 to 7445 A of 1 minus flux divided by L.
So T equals -2.4 A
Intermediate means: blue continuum 10.7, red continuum 11.2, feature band 11.3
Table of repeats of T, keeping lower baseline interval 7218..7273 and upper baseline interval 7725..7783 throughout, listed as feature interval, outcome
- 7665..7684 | -1.6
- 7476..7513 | 0.7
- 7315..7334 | 0.8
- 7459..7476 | -0.2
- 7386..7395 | 0.2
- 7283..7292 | 0.9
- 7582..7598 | 0.5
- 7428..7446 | -1.3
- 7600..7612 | 3.1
